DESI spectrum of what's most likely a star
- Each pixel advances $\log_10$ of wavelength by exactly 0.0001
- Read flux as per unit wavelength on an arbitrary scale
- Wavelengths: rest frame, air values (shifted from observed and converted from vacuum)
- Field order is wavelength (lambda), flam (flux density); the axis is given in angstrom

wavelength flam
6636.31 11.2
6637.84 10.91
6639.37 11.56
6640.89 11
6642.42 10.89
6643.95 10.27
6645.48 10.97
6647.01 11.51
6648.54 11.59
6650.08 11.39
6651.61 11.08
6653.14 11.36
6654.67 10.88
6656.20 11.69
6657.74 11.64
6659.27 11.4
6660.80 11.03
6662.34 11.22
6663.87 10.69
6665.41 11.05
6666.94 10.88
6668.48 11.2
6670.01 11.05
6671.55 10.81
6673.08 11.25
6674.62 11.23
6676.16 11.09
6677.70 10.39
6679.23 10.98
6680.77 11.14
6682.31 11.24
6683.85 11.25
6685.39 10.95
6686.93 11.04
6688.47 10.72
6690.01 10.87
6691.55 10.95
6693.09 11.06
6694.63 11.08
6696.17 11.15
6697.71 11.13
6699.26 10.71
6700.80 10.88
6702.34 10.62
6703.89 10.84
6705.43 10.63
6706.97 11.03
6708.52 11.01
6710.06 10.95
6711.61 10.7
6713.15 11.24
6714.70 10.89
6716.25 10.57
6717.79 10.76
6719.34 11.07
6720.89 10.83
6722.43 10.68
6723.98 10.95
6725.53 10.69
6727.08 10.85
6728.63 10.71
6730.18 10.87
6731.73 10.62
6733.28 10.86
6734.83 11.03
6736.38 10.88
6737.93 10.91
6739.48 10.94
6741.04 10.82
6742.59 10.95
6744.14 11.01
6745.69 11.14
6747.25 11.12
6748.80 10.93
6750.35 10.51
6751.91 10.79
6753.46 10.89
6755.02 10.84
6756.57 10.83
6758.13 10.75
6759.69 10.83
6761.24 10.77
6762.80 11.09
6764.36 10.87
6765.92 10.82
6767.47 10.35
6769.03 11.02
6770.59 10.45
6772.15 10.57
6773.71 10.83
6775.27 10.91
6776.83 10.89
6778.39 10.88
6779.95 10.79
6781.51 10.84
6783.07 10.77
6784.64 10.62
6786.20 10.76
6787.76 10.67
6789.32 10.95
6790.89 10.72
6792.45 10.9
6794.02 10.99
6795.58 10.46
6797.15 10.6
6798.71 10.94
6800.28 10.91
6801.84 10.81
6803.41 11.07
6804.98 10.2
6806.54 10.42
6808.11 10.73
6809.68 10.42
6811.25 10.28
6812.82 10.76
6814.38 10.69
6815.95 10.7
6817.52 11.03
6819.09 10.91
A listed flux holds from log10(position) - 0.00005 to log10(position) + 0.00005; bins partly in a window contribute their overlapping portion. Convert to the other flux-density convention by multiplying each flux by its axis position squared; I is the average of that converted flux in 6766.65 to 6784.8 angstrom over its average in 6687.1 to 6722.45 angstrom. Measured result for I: 1.01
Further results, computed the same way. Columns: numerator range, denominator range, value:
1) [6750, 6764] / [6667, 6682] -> 1.01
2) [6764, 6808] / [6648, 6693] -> 1.00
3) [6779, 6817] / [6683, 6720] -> 1.01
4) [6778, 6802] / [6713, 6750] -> 1.01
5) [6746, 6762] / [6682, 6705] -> 1.01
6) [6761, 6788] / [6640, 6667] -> 1.00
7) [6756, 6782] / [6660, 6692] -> 1.01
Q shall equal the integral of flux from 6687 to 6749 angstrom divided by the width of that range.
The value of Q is 10.9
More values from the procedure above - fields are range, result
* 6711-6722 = 10.9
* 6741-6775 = 10.8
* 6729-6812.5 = 10.8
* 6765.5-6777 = 10.7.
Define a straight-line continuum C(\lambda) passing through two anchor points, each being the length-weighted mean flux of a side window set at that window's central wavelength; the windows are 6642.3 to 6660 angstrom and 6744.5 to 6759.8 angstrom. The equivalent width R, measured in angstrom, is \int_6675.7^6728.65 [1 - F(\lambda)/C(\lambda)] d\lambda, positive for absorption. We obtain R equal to 0.7 angstrom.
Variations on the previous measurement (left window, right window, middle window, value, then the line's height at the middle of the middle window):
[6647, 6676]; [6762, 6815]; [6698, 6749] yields 0.5 angstrom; 11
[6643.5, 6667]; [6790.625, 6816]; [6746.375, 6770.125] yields 0.0 angstrom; 10.8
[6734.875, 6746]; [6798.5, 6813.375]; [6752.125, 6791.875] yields 0.0 angstrom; 10.8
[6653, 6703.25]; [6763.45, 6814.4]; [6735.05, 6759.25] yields -0.1 angstrom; 10.8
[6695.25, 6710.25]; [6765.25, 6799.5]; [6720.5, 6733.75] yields 0.1 angstrom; 10.9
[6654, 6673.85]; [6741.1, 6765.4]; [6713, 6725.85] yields 0.2 angstrom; 11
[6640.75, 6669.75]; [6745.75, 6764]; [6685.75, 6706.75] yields 0.2 angstrom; 11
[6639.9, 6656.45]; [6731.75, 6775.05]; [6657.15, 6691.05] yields 0.1 angstrom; 11.1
